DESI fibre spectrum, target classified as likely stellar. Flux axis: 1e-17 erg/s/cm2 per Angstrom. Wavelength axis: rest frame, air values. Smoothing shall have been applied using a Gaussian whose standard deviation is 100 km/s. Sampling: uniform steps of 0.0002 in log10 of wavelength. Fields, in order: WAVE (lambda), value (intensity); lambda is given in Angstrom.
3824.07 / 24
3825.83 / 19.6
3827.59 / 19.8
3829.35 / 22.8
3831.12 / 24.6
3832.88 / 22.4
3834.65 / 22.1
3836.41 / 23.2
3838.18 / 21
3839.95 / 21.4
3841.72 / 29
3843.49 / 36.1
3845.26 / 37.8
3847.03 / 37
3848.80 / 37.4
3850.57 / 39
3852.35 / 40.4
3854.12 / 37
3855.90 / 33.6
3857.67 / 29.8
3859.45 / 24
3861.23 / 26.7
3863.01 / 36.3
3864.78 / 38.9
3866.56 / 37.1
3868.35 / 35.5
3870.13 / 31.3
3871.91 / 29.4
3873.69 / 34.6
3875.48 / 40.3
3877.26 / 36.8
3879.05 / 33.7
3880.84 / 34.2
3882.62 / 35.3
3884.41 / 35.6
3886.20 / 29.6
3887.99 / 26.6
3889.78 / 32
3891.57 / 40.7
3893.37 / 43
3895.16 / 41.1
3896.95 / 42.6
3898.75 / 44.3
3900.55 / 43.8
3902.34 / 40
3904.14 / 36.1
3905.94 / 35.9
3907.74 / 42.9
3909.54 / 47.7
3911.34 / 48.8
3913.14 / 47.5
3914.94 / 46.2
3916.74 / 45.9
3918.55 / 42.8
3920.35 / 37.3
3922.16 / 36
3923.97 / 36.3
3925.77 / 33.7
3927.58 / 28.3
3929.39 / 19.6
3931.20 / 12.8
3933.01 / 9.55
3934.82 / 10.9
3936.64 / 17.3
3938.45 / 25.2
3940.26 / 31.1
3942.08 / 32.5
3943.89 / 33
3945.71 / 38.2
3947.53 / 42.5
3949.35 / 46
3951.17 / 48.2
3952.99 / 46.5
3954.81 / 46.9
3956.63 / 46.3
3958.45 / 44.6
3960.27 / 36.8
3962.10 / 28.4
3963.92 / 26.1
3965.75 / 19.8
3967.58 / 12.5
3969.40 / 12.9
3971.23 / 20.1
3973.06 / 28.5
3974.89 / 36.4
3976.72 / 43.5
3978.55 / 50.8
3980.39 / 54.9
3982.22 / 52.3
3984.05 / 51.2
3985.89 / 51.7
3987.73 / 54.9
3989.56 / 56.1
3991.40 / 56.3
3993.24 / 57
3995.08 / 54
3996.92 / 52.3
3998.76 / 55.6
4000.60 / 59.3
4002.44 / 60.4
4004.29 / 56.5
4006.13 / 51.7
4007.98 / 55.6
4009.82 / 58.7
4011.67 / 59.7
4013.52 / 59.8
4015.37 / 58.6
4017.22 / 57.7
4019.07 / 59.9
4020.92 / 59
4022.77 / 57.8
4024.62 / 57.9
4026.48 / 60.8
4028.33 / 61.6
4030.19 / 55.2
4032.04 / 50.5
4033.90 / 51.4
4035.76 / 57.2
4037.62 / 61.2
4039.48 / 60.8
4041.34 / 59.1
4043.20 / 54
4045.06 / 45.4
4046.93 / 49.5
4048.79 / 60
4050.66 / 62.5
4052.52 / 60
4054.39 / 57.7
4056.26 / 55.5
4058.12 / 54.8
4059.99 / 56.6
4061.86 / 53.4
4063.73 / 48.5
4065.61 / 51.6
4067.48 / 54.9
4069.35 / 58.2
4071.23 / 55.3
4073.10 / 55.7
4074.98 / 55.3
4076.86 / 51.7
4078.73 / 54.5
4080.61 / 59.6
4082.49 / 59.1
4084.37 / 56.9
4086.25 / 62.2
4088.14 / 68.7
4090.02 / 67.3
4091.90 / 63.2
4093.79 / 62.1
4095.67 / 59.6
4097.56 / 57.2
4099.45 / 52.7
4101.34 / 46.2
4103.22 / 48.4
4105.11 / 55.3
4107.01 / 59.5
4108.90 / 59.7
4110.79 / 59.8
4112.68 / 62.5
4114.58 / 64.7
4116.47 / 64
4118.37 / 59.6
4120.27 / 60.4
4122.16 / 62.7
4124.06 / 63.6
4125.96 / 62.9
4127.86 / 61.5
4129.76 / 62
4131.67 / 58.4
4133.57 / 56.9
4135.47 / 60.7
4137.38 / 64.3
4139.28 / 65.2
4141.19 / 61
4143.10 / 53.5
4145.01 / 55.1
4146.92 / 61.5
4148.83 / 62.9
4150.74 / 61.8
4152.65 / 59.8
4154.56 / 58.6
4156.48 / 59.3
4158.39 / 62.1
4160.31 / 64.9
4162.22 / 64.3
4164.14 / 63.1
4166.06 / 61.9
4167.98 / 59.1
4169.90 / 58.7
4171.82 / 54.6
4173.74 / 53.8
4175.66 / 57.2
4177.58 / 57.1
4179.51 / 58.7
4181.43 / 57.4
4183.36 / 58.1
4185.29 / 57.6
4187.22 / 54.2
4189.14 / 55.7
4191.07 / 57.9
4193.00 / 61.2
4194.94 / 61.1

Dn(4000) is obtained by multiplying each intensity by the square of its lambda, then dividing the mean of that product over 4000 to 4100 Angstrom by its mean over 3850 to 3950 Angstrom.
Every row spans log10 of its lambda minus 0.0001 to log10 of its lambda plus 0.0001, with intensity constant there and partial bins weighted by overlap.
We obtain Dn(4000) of 1.8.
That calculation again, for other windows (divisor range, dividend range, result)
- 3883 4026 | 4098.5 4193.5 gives 1.55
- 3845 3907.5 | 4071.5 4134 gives 1.84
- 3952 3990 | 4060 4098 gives 1.56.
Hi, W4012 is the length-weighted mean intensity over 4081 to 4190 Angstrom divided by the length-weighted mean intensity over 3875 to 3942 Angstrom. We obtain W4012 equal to 1.71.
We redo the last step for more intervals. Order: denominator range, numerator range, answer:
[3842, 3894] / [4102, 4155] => 1.73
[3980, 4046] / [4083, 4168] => 1.07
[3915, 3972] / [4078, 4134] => 1.90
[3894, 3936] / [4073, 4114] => 1.62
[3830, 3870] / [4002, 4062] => 1.82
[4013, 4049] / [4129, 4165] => 1.07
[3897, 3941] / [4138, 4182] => 1.74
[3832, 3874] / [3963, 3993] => 1.25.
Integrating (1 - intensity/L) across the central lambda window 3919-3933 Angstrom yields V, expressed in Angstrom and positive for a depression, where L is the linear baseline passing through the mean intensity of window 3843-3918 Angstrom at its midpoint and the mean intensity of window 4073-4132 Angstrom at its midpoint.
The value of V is 4.52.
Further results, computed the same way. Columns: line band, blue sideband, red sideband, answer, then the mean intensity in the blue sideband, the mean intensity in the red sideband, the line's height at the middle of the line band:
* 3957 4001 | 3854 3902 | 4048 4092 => 4.8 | 35.4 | 57.5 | 47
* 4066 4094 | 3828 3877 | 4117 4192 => -3.2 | 31.4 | 59.7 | 52.7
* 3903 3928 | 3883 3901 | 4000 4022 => 0.6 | 37.7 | 58.1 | 41.7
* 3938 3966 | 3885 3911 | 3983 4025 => 6.1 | 39.2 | 56.6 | 48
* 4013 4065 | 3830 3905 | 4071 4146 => -4.8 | 33.8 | 59.3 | 51.9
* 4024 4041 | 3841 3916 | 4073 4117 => -1.6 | 37.1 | 58.6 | 52.4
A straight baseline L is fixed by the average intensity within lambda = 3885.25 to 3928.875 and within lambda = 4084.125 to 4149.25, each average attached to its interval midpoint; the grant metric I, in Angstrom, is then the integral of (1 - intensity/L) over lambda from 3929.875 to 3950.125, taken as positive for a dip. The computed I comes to 7.53 Angstrom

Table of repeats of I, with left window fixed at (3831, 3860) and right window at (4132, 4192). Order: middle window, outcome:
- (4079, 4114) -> -3.7 Angstrom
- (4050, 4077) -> -2.8 Angstrom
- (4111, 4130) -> -2.3 Angstrom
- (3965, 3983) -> 3.9 Angstrom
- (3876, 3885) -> -0.4 Angstrom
